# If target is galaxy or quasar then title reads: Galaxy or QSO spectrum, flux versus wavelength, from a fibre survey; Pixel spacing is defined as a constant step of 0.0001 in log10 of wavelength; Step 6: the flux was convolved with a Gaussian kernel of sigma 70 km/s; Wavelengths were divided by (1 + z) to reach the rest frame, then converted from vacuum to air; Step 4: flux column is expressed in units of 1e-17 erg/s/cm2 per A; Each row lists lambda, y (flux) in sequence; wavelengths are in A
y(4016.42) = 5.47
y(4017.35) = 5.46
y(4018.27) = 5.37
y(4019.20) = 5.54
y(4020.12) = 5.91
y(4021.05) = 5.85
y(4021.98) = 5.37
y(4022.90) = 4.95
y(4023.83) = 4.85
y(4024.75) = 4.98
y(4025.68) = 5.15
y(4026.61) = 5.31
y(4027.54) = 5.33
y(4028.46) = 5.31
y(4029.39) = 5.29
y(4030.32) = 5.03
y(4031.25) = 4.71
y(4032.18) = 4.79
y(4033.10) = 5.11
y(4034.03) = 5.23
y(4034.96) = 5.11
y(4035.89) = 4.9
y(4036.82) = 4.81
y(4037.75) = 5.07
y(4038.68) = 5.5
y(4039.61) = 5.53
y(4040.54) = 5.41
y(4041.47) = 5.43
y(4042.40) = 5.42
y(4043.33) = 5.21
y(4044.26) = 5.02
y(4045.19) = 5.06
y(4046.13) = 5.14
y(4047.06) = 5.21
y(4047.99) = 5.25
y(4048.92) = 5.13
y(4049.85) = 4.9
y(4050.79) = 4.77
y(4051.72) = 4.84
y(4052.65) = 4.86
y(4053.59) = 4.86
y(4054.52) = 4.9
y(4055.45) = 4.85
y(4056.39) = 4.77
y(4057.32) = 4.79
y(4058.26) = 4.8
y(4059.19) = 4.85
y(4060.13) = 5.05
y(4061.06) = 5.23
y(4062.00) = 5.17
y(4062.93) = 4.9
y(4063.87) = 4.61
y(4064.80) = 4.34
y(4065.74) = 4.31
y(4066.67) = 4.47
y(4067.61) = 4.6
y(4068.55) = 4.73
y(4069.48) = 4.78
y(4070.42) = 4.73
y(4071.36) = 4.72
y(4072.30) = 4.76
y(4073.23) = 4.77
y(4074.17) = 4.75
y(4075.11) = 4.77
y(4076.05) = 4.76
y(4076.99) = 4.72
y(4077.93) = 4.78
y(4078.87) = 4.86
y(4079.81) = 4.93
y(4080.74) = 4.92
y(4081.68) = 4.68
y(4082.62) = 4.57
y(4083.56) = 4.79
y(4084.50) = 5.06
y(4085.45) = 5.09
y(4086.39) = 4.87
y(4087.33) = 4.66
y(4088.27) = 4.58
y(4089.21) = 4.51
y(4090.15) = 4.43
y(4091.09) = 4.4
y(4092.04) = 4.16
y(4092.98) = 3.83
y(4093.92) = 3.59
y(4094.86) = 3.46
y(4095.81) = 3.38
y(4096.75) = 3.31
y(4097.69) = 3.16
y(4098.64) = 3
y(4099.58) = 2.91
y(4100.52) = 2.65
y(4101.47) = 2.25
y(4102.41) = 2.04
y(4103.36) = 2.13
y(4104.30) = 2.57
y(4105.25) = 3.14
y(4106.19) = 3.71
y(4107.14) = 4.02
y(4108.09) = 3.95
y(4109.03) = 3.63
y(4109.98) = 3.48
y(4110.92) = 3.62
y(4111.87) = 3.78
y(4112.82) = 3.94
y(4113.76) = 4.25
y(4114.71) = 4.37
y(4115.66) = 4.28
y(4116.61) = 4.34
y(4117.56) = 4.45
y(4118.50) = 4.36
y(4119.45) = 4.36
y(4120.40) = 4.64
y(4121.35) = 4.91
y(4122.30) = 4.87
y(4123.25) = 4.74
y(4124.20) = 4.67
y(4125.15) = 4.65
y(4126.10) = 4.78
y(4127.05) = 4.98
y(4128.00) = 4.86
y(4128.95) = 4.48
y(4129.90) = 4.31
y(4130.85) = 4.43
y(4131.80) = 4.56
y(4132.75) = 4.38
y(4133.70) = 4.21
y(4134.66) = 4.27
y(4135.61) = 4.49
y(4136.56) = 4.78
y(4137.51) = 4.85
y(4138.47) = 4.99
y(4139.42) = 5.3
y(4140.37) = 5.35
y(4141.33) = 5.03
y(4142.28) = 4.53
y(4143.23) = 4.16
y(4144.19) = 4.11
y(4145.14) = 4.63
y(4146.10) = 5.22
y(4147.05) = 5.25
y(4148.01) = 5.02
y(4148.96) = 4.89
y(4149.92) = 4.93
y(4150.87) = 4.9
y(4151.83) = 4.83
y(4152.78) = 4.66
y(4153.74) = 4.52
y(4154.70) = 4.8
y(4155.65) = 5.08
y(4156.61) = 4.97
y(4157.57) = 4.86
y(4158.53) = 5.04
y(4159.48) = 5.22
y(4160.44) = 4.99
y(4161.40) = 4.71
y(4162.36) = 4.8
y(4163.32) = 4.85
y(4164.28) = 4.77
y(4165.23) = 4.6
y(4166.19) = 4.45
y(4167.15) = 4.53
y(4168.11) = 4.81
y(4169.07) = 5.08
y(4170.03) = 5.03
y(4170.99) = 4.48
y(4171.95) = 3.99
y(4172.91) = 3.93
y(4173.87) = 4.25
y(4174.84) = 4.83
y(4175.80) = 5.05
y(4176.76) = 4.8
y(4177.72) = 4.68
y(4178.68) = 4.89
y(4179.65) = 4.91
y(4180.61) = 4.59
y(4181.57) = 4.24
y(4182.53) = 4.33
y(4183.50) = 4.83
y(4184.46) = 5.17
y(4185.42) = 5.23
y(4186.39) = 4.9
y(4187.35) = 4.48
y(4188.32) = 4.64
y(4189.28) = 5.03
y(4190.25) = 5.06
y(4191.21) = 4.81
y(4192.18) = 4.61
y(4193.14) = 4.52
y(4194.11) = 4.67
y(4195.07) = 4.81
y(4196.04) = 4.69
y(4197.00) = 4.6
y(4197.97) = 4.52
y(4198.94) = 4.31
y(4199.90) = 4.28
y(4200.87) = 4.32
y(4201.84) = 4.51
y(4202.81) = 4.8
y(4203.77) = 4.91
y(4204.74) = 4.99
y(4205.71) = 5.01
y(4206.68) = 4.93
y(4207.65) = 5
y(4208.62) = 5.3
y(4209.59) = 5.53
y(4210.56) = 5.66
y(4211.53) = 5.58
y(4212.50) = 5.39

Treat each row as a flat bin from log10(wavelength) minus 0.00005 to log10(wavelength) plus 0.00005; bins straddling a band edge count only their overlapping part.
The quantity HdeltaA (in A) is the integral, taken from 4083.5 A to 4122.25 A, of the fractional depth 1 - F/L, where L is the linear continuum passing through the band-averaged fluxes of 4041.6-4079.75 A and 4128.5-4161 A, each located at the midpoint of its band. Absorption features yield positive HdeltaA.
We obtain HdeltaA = 7.7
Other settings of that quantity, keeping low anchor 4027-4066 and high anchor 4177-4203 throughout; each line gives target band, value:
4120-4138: 0.76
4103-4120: 3.68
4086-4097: 1.81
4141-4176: 0.07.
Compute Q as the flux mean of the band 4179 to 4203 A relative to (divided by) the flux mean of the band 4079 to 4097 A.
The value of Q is 1.1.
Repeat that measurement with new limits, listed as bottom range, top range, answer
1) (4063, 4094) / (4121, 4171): 1.03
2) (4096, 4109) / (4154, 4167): 1.60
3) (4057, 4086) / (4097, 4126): 0.79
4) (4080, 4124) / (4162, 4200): 1.18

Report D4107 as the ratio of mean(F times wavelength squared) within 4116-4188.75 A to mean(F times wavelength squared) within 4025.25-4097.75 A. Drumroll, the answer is 1.03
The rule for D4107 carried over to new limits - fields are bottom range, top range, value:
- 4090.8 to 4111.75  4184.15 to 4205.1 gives 1.50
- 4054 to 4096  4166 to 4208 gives 1.07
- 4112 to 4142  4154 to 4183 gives 1.05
